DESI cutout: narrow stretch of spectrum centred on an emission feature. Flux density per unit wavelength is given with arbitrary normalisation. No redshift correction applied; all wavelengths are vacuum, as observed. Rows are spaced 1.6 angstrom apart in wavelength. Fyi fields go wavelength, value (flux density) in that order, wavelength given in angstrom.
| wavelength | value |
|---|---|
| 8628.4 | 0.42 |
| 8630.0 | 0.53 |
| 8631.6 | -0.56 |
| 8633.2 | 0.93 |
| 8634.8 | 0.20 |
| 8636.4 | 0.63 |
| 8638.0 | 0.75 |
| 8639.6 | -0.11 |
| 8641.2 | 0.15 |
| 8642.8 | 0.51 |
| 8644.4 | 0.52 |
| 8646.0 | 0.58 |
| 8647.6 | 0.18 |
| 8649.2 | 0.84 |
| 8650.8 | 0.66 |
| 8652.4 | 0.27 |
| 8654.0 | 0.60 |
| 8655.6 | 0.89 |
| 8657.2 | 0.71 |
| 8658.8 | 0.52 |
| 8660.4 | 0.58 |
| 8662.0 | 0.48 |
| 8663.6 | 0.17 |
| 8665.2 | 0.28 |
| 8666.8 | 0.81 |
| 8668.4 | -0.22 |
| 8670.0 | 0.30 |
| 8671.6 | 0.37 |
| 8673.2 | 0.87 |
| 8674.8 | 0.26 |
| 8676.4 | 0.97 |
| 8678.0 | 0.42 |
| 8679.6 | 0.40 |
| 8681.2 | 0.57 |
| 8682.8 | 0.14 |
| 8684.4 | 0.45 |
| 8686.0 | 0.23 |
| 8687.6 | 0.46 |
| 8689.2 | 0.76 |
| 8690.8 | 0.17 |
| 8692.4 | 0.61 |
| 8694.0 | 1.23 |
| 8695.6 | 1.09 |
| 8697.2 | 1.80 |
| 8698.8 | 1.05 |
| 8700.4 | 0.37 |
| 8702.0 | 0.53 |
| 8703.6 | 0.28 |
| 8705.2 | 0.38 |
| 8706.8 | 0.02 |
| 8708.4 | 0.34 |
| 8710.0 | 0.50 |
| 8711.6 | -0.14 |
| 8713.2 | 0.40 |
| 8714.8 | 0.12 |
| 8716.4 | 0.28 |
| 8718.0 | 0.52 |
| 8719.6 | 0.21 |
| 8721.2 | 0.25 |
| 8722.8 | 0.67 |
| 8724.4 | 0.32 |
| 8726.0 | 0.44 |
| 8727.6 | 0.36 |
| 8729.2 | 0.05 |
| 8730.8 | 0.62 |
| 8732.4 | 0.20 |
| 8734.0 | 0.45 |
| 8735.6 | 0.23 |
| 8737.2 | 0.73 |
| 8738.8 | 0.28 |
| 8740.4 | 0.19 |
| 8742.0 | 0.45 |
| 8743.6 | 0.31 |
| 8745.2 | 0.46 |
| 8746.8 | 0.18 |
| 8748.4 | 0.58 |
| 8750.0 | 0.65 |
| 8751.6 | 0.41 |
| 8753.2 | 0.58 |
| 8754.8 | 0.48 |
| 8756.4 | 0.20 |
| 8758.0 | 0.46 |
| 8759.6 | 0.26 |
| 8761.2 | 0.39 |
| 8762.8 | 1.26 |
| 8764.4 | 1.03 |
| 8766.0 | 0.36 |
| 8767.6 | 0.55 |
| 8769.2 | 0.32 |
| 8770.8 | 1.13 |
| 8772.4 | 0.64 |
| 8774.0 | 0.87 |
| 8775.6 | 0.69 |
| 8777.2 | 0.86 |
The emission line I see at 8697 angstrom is H-gamma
